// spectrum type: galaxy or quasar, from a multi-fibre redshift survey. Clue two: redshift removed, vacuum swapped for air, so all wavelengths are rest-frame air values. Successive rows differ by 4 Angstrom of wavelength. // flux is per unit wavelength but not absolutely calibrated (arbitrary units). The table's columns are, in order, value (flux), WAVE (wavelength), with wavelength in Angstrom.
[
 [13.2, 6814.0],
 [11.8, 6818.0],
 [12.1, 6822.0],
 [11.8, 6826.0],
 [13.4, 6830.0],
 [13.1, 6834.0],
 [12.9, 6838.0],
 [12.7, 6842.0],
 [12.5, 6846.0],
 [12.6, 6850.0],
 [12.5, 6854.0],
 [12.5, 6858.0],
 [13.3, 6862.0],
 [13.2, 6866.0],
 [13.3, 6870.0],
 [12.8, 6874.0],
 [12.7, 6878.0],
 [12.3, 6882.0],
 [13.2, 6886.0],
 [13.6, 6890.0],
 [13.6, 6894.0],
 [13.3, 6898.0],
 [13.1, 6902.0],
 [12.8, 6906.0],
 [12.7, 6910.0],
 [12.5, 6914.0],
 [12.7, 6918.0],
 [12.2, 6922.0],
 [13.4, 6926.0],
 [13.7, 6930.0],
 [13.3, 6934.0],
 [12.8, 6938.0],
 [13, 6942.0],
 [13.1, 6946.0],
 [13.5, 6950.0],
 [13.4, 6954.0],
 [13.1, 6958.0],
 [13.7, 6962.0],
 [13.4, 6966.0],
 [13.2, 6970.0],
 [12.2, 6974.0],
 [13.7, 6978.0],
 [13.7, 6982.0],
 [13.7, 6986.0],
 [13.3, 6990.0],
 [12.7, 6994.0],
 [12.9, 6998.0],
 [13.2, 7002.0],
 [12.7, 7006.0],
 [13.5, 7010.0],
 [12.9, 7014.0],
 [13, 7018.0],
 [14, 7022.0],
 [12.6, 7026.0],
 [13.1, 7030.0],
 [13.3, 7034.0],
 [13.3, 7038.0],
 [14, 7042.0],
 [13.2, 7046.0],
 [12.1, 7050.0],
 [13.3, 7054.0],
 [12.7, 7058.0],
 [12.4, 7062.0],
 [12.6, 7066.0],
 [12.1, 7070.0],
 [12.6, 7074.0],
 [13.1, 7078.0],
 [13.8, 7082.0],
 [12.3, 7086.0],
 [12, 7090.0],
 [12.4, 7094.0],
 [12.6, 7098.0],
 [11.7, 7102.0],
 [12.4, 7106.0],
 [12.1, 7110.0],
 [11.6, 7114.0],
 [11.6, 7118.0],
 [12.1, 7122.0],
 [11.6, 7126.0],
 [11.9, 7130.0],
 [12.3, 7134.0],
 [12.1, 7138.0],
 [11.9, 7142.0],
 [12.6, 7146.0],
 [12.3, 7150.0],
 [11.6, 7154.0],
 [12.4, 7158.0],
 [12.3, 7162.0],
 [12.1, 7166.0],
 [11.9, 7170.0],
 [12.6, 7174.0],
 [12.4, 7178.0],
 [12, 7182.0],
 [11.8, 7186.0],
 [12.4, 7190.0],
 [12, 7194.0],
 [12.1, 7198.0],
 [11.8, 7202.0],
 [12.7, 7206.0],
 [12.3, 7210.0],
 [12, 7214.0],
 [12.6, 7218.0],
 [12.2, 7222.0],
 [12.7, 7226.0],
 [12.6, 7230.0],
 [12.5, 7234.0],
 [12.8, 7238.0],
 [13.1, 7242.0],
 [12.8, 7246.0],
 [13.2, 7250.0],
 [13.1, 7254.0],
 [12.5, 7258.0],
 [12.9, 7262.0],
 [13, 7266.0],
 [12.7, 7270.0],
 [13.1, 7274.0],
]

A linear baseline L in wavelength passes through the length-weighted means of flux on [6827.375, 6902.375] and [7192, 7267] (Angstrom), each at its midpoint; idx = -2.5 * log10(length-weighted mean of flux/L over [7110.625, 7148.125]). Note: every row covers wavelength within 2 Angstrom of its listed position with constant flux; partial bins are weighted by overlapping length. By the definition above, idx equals 0.06 mag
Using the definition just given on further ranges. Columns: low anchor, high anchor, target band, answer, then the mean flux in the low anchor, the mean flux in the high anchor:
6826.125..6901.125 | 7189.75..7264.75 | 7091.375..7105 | 0.04 mag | 12.9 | 12.6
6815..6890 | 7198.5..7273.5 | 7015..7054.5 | -0.04 mag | 12.7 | 12.6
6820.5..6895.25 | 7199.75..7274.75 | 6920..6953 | -0.03 mag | 12.8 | 12.7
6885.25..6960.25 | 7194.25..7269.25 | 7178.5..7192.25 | 0.05 mag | 13.1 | 12.6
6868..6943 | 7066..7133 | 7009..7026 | -0.06 mag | 13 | 12.3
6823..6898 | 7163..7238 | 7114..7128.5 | 0.06 mag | 12.9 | 12.3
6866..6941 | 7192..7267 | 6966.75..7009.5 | -0.02 mag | 13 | 12.6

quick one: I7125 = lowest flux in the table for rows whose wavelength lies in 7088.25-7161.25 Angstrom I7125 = 11.6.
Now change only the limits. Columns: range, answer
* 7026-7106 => 11.7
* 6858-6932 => 12.2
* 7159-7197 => 11.8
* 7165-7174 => 11.9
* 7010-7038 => 12.6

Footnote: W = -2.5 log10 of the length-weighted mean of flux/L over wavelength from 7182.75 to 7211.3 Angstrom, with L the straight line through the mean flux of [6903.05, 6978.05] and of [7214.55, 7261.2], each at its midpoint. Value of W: 0.05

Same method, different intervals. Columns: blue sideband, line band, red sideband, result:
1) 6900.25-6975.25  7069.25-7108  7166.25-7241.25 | 0.010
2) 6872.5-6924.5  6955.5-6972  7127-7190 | -0.054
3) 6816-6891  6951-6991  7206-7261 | -0.053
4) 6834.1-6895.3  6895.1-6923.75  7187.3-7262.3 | 0.006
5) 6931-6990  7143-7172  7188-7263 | 0.049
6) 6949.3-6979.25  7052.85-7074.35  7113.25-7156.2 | -0.007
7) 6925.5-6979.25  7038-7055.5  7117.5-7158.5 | -0.045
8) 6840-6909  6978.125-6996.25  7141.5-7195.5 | -0.061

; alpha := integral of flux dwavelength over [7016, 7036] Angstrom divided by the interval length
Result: 13.2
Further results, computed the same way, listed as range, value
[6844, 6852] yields 12.6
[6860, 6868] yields 13.2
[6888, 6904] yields 13.4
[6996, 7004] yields 13.1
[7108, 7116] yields 11.8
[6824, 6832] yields 12.6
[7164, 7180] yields 12.2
